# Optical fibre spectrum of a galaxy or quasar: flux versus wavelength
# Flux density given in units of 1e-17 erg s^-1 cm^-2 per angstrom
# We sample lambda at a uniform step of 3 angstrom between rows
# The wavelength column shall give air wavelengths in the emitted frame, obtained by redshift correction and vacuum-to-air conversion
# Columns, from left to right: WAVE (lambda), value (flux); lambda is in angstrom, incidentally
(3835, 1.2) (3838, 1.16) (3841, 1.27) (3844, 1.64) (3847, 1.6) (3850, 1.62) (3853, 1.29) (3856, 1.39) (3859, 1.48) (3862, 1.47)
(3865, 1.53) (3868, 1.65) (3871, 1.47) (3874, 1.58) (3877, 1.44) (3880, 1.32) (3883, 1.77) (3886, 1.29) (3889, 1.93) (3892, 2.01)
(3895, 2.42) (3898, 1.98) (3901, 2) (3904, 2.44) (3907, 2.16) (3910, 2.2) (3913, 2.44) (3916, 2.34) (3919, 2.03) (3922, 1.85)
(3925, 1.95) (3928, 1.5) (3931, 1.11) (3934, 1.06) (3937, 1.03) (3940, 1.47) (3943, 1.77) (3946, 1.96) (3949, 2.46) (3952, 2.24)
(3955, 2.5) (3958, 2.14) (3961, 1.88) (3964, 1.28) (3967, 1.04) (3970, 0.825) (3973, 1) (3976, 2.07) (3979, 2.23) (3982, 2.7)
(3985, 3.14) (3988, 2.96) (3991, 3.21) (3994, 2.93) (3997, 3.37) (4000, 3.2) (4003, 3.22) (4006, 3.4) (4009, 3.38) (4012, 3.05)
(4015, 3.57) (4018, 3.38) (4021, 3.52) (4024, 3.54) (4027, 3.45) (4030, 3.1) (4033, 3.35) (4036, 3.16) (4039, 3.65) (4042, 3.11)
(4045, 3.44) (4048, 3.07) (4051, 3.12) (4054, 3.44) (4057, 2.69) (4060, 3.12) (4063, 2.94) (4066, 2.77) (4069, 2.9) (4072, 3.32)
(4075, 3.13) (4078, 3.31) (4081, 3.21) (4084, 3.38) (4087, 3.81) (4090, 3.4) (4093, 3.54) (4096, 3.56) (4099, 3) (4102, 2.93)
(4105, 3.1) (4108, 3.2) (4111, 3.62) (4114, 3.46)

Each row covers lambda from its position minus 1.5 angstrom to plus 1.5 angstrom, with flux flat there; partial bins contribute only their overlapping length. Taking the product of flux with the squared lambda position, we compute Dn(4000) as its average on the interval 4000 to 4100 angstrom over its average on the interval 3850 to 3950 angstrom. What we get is 2.02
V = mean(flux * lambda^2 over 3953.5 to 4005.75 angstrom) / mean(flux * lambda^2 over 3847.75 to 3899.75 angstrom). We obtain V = 1.5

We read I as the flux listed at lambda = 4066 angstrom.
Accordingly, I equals 2.77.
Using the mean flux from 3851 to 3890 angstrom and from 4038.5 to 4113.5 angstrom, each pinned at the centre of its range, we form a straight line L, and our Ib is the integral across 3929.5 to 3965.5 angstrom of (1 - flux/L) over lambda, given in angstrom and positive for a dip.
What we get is 7.0 angstrom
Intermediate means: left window 1.5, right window 3.23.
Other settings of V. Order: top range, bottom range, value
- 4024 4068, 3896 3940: 1.83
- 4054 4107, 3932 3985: 1.91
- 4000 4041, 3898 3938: 1.89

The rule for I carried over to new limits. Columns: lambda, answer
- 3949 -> 2.46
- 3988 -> 2.96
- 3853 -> 1.29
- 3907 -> 2.16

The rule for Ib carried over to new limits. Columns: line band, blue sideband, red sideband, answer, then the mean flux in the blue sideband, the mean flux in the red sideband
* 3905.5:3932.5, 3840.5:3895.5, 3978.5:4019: 2.7 angstrom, 1.58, 3.14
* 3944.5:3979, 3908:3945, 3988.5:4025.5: 8.6 angstrom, 1.74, 3.3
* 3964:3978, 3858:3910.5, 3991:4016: 7.8 angstrom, 1.78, 3.26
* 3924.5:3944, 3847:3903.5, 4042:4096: 6.9 angstrom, 1.66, 3.22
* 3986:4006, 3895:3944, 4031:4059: -3.6 angstrom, 1.85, 3.22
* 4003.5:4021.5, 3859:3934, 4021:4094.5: -3.3 angstrom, 1.81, 3.25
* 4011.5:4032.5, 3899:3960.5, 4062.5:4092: -4.9 angstrom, 1.93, 3.23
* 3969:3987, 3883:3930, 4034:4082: 3.6 angstrom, 2.02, 3.15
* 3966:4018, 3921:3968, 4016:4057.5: -2.4 angstrom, 1.71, 3.3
